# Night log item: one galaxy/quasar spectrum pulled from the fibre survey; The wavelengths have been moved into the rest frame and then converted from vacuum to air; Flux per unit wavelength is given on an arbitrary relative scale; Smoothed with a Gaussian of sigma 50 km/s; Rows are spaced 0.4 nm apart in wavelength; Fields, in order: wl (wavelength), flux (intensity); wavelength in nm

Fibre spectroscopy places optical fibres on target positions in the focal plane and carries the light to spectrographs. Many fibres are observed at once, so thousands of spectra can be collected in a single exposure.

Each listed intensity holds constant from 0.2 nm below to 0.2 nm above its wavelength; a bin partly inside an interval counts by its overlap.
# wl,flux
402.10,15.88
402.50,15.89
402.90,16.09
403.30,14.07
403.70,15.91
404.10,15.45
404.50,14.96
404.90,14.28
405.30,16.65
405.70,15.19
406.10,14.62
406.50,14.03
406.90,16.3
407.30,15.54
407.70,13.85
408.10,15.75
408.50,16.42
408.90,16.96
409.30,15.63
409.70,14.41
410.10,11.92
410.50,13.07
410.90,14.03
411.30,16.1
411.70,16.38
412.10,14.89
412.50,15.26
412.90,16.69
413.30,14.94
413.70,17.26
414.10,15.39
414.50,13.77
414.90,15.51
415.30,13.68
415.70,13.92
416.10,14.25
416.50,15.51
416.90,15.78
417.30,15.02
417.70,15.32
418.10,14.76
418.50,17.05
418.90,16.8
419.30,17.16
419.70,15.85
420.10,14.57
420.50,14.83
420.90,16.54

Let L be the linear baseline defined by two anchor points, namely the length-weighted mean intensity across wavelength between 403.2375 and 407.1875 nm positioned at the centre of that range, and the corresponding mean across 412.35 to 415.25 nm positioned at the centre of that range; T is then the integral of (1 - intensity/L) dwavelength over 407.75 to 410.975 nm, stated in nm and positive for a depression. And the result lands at 0.117 nm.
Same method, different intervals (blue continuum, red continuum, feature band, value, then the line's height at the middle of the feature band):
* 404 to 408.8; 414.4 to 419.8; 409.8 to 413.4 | 0.12 nm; 15.3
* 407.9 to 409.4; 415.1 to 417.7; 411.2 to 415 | -0.06 nm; 15.4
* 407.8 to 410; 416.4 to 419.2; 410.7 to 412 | 0.01 nm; 15.6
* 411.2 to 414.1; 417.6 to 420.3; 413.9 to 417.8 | 0.27 nm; 15.9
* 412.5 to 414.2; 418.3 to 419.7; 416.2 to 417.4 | 0.08 nm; 16.5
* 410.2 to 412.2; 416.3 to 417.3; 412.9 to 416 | 0.03 nm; 15.2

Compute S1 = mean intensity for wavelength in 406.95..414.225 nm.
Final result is 15.3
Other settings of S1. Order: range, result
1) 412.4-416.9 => 15.1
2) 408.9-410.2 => 14.6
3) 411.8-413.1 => 15.7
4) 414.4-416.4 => 14.3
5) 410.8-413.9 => 15.7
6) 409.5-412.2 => 14.4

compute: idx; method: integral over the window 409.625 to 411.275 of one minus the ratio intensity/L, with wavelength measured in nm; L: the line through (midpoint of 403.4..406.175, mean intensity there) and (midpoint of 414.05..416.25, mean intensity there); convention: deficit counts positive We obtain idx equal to 0.13 nm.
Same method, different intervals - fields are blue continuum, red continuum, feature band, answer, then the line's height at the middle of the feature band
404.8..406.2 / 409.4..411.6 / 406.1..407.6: -0.01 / 15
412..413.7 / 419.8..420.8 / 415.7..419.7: -0.11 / 15.2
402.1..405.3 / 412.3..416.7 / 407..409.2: -0.07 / 15.3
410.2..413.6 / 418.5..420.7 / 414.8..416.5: 0.12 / 15.5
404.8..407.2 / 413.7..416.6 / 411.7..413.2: -0.08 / 14.9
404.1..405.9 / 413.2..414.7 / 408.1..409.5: -0.09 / 15.3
